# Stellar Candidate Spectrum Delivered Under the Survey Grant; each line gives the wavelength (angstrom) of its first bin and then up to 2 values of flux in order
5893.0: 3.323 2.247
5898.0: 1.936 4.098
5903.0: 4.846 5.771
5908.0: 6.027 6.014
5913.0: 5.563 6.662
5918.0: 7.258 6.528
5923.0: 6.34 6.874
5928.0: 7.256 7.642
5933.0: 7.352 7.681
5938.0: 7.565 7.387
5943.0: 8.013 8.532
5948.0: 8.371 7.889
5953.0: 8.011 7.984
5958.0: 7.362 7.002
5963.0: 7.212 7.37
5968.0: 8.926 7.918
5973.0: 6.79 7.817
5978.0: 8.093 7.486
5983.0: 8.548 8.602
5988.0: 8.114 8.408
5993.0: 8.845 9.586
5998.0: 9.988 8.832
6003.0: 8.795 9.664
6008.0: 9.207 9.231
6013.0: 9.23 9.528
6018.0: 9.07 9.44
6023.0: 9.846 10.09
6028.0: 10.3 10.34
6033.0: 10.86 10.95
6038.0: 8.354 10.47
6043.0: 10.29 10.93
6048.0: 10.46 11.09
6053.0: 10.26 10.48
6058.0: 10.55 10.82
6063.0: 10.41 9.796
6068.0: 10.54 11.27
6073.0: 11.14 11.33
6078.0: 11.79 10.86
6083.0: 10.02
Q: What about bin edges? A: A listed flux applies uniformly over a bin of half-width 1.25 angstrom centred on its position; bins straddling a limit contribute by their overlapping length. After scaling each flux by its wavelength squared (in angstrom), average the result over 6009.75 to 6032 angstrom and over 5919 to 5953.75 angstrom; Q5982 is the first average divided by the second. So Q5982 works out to 1.3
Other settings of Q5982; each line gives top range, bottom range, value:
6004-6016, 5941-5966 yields 1.23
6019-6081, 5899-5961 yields 1.57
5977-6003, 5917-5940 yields 1.23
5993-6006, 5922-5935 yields 1.33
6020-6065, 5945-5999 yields 1.30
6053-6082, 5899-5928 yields 1.89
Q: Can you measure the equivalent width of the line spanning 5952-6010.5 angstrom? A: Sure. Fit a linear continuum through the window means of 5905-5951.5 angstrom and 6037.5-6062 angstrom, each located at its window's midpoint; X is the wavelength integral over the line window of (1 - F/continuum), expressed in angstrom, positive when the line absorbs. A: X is 1.79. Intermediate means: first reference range 7.11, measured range 8.31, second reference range 10.4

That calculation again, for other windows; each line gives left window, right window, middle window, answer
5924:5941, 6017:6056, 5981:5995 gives 0.6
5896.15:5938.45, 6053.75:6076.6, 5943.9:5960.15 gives -1.8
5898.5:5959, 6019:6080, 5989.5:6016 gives -0.3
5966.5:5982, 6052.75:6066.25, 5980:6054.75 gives -3.6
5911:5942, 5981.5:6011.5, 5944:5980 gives 0.8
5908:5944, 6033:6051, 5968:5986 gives 1.1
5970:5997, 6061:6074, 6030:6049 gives -1.0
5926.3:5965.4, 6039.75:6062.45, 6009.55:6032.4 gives 0.1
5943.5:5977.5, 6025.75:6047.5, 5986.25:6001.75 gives -0.1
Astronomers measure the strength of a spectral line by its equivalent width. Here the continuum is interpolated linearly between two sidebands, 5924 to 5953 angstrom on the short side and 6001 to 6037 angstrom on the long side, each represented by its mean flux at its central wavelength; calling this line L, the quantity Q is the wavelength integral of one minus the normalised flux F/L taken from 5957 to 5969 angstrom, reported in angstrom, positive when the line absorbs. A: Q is 1.1 angstrom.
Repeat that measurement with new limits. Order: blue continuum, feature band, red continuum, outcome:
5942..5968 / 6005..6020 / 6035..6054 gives 0.19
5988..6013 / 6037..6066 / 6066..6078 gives 0.42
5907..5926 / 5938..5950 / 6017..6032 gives -1.20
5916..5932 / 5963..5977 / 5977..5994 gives 0.42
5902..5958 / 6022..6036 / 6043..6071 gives -0.82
